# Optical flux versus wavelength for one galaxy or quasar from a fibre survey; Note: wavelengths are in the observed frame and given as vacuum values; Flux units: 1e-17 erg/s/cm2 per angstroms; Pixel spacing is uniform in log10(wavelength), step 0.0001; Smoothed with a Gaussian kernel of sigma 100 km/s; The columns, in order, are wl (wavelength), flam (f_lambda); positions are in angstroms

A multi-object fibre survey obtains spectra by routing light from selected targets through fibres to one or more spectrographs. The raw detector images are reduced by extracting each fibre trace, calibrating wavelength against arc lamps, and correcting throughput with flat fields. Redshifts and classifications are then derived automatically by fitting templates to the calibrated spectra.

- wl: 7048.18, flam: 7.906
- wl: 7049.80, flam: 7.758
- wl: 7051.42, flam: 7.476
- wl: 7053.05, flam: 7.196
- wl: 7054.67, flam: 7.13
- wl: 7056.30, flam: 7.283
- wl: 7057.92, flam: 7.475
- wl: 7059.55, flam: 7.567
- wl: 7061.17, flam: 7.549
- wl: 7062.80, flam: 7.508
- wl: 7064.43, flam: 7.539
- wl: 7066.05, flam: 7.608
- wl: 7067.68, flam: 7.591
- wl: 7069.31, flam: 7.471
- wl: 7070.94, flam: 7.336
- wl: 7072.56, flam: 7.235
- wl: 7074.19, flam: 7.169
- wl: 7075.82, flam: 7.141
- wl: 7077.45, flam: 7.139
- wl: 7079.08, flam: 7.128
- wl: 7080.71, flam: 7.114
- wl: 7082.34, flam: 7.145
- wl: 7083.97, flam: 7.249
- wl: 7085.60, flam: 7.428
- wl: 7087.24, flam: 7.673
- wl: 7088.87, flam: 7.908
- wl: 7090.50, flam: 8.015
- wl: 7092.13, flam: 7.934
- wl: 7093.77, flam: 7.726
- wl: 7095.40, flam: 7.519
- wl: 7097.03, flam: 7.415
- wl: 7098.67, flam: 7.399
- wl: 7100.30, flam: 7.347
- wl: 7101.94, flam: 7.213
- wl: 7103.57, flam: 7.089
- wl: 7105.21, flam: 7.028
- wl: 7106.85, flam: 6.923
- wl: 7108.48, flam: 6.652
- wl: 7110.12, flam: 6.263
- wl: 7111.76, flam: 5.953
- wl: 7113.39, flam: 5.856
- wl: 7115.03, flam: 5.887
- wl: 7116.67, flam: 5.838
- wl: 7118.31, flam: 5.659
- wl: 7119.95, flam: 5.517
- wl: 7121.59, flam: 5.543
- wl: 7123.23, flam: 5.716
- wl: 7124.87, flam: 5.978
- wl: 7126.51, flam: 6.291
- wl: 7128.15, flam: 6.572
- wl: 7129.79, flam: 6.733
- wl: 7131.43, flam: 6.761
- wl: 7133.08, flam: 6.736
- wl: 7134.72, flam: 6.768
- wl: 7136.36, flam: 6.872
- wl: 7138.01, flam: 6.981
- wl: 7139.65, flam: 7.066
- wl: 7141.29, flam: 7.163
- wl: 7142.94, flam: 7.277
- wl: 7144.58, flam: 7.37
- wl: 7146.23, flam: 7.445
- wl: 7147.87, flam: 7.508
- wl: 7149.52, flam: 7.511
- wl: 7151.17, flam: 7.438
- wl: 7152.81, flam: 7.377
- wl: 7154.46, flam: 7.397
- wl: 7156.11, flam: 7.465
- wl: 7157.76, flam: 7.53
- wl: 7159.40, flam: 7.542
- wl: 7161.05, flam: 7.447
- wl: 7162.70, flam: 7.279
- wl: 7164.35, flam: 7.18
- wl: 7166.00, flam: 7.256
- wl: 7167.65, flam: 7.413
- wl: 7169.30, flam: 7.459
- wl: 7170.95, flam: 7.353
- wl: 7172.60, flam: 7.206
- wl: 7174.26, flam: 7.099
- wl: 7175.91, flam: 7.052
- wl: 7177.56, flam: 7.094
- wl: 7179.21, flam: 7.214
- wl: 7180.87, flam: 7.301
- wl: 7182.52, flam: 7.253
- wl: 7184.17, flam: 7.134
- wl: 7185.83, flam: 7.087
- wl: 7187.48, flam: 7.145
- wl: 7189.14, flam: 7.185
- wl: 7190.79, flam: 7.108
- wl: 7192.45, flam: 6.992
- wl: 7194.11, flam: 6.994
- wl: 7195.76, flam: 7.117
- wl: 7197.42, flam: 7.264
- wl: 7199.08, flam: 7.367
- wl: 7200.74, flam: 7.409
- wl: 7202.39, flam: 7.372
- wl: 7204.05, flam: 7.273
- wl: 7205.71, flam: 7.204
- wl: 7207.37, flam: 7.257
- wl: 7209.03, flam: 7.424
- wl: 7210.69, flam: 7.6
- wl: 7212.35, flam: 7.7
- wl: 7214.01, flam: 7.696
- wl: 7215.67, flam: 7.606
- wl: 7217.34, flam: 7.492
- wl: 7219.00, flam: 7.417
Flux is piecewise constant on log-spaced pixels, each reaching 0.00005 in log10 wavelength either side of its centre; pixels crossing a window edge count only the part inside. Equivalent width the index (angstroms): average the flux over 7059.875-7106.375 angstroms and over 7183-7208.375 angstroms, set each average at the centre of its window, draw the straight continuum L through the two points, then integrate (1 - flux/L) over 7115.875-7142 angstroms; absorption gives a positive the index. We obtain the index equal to 3.3 angstroms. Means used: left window 7.41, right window 7.2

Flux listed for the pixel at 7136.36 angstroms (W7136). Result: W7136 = 6.872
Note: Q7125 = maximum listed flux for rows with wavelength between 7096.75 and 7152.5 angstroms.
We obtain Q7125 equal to 7.511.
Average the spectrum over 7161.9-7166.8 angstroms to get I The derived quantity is 7.24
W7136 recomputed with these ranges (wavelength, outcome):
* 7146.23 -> 7.445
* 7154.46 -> 7.397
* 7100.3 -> 7.347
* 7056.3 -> 7.283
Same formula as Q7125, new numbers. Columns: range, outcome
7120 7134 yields 6.761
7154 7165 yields 7.542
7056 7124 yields 8.015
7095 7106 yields 7.519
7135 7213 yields 7.7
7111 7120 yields 5.953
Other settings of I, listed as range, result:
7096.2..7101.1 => 7.39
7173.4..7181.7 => 7.15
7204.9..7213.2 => 7.44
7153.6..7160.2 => 7.48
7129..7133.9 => 6.74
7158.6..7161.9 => 7.49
